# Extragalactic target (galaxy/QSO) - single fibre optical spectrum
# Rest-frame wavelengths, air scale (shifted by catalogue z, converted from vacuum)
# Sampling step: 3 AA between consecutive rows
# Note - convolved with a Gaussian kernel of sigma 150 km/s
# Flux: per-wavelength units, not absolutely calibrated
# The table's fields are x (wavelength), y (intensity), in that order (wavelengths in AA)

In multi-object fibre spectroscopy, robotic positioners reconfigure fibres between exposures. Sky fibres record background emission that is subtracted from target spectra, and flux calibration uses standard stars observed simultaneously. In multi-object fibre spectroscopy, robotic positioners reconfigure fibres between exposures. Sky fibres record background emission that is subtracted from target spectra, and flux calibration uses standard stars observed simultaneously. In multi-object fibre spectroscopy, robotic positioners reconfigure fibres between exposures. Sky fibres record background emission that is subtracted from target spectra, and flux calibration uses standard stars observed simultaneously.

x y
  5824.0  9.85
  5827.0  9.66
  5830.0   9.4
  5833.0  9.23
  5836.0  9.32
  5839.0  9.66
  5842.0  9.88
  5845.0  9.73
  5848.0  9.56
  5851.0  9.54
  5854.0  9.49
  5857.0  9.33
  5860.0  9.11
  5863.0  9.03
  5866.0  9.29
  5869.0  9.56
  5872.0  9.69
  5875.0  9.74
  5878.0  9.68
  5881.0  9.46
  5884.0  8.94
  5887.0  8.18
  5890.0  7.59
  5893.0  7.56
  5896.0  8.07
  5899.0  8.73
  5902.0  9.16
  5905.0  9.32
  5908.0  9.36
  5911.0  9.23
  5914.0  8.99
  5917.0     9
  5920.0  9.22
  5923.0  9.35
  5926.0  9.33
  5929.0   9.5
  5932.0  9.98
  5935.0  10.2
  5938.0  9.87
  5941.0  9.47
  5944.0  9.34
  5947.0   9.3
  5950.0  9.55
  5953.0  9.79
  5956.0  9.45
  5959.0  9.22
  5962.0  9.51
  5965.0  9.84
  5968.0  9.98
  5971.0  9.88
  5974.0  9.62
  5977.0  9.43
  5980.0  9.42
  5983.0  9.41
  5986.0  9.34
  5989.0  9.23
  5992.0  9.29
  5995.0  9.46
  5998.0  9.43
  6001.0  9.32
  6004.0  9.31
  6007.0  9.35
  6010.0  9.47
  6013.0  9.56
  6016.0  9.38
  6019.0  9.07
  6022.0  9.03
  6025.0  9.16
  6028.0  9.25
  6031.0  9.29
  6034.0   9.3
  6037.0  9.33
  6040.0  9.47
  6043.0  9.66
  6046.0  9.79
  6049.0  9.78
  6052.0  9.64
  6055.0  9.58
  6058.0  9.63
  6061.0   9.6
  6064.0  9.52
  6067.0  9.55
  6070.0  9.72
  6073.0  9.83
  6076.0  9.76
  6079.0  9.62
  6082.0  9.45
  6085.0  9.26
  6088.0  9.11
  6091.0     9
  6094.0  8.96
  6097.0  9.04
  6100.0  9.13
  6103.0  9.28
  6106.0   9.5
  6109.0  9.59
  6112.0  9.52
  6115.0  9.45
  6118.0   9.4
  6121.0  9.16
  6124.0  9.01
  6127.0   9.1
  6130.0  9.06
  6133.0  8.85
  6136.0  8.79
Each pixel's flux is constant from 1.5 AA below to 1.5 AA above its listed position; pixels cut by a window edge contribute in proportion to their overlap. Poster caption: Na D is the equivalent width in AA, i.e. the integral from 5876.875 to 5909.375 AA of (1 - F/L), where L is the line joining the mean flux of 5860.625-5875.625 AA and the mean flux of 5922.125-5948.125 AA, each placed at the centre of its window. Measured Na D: 2.6 AA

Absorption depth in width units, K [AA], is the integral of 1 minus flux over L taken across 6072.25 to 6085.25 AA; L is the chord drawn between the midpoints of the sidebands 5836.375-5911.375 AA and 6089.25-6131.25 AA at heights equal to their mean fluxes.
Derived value -0.5 AA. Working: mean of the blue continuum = 9.16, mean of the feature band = 9.6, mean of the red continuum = 9.23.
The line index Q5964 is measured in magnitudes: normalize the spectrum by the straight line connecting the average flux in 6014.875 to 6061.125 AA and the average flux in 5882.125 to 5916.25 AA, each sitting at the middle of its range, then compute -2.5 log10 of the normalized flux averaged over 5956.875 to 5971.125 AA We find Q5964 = -0.07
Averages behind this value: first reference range 8.66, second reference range 9.43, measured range 9.66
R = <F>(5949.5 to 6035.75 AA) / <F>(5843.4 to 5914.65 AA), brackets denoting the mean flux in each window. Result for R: 1.04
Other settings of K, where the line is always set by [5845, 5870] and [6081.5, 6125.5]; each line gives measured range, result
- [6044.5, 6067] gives -0.9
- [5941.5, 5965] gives -0.4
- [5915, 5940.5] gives -0.5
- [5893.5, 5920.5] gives 1.2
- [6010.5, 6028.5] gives 0.1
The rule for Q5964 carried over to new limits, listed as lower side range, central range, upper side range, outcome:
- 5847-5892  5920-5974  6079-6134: -0.05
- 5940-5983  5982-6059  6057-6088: 0.02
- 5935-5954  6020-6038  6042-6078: 0.05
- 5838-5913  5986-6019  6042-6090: 0.01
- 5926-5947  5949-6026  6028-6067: 0.02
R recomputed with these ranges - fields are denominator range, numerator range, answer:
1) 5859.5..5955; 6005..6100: 1.02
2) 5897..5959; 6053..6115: 1.00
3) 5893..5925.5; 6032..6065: 1.07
